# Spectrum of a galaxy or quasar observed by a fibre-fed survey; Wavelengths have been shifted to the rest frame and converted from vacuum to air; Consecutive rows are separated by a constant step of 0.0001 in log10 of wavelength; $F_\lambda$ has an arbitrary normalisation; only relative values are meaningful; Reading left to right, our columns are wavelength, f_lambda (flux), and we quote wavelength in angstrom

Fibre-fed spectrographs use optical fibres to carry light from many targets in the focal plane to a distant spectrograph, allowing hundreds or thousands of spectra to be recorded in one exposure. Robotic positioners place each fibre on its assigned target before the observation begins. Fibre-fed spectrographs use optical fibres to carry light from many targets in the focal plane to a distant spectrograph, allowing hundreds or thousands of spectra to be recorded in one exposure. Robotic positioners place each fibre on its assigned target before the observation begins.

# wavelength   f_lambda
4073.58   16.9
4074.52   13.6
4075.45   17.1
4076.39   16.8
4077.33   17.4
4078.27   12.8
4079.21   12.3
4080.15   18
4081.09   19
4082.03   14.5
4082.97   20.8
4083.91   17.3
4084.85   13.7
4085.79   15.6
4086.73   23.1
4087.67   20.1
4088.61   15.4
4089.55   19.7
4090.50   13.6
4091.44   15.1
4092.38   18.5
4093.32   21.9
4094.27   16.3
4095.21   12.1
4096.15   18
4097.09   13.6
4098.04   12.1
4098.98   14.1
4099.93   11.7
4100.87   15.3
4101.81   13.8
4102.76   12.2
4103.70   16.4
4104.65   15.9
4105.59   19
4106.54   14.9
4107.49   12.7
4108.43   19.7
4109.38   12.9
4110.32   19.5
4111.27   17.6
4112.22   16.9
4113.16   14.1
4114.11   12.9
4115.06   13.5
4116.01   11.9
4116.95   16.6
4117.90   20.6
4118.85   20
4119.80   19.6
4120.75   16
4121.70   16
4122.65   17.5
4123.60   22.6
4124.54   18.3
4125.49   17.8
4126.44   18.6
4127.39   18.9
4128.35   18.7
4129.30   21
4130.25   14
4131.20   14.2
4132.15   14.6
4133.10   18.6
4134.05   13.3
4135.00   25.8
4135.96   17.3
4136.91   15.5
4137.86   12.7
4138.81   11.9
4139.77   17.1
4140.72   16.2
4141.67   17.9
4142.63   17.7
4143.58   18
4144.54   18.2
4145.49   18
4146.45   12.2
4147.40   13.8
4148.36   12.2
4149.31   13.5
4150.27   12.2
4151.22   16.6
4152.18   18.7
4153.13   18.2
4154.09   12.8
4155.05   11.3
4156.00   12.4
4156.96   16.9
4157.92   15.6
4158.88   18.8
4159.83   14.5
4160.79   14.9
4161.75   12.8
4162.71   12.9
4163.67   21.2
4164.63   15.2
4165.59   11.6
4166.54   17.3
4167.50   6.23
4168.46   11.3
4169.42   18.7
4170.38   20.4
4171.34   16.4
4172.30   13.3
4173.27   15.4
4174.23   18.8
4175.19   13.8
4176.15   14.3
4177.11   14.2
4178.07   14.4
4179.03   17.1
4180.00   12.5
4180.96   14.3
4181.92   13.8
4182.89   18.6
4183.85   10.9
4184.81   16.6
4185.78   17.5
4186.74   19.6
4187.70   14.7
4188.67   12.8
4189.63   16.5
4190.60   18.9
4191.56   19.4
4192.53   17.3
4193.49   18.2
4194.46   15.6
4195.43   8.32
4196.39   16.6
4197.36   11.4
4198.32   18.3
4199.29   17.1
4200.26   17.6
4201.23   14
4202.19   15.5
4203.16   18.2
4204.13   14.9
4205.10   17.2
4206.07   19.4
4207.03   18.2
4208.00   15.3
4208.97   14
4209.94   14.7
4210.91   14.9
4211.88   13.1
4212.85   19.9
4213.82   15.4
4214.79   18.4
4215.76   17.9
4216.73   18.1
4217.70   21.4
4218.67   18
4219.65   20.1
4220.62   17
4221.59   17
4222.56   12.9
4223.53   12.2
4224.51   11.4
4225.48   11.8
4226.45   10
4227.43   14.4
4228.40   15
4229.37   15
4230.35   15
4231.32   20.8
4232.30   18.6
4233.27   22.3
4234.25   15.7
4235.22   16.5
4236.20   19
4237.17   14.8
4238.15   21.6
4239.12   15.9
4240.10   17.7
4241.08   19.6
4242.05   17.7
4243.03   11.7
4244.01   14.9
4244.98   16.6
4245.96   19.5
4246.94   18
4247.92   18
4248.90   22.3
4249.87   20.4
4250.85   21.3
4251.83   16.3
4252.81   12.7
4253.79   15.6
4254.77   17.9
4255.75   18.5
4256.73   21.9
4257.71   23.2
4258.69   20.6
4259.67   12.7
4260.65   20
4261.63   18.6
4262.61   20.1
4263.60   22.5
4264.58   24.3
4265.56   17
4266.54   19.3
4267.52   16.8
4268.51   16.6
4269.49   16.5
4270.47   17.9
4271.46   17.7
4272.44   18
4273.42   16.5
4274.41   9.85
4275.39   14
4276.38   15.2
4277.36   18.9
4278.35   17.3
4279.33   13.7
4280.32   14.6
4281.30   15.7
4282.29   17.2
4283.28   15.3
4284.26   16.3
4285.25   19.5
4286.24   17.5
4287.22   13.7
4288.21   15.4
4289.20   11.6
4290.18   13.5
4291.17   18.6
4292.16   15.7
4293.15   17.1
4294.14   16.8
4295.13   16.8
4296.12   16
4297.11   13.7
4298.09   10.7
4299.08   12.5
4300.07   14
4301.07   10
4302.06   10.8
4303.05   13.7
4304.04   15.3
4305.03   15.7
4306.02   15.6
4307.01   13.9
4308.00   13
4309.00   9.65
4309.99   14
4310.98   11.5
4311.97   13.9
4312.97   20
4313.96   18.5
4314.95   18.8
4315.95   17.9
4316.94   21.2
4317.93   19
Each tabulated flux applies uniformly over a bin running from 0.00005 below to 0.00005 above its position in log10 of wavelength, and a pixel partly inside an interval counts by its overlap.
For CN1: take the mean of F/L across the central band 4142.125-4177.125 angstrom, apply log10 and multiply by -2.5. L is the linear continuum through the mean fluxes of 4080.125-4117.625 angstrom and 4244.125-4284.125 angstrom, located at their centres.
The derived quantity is 0.10 mag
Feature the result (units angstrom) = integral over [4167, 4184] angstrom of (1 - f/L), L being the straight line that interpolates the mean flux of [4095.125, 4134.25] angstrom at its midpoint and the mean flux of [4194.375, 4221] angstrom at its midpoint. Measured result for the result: 1.66 angstrom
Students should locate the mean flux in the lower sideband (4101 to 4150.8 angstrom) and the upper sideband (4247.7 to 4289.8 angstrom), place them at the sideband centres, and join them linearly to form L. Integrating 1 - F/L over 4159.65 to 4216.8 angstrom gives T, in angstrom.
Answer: 3.9 angstrom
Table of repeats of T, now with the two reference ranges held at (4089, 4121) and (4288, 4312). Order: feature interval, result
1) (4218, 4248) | -3.7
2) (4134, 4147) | -1.0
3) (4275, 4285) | -1.3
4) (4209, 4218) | -1.2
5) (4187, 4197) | -0.6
